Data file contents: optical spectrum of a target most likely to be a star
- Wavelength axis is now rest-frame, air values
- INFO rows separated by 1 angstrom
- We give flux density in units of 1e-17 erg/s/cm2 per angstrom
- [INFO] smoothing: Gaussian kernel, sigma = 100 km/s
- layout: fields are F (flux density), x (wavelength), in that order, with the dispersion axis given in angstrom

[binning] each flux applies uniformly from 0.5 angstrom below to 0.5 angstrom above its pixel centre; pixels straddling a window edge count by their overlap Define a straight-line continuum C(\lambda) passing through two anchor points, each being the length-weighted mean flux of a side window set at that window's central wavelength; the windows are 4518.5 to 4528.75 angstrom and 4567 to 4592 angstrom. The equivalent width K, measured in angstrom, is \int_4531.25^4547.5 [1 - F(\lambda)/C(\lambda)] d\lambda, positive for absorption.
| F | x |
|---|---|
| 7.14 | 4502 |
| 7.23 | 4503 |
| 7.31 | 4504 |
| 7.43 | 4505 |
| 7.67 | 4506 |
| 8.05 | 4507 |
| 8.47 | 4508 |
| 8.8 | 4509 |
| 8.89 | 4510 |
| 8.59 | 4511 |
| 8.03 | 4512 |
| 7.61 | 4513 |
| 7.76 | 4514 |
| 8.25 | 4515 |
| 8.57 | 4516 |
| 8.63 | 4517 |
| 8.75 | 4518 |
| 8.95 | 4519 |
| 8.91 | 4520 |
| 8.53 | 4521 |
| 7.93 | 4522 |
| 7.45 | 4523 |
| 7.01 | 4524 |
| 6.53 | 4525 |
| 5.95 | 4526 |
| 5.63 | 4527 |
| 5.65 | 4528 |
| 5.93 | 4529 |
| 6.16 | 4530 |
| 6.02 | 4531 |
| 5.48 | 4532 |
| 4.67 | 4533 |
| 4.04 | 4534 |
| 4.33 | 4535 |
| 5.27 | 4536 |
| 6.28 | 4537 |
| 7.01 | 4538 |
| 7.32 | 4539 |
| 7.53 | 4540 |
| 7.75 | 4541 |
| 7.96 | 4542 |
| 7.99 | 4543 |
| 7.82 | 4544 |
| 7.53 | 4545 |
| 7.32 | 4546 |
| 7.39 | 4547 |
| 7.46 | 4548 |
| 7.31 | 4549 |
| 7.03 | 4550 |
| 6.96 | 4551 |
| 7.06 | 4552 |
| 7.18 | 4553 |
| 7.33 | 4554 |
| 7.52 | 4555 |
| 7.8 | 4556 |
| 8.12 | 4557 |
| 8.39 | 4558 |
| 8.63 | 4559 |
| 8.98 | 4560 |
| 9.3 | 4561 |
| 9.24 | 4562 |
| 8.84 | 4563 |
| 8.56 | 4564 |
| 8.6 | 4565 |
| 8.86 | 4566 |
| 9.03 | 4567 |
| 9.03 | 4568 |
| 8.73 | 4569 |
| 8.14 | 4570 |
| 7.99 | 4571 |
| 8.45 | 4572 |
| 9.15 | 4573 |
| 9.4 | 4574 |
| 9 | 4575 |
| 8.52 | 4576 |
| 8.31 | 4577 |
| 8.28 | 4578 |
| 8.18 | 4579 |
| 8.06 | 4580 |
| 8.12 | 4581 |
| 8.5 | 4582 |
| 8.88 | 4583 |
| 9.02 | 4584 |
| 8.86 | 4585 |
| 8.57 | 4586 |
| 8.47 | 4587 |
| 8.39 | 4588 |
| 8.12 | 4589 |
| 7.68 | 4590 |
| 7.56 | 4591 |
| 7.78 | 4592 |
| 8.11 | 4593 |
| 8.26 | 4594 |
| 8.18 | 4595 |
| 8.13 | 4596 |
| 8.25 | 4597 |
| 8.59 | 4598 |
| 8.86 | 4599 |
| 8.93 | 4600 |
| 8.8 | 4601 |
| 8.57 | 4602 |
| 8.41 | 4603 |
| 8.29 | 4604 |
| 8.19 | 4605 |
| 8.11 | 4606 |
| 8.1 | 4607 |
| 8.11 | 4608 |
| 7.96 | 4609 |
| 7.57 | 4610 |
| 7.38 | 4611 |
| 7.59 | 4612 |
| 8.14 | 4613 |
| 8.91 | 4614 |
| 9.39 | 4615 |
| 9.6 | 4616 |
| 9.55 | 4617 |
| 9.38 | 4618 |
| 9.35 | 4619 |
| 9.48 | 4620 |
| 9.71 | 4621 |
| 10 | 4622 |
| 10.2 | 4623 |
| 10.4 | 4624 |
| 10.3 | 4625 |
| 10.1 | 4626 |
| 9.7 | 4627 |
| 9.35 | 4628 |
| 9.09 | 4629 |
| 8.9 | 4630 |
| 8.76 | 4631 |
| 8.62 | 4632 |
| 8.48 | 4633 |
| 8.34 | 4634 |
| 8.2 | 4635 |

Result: 2.1 angstrom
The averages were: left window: 7.22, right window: 8.47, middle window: 6.6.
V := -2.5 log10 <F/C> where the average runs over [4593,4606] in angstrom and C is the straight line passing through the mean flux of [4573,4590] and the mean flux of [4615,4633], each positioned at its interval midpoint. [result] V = 0.066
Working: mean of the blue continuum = 8.54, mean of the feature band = 8.43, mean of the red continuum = 9.52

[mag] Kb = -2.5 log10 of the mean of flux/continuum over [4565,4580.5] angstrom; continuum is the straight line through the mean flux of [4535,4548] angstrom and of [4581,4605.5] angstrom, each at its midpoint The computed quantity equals -0.09 mag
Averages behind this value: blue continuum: 7.16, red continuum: 8.39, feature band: 8.61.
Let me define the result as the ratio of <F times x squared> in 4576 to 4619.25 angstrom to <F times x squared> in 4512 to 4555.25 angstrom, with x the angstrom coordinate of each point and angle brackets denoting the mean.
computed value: 1.2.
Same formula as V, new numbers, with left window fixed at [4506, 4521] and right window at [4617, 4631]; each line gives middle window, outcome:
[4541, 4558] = 0.17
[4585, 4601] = 0.13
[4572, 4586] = 0.06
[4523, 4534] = 0.41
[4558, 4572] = 0.03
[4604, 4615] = 0.17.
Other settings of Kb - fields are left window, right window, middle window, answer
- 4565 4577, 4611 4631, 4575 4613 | 0.094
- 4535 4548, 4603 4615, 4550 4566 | -0.106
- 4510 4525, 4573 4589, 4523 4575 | 0.133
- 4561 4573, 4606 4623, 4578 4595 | 0.060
